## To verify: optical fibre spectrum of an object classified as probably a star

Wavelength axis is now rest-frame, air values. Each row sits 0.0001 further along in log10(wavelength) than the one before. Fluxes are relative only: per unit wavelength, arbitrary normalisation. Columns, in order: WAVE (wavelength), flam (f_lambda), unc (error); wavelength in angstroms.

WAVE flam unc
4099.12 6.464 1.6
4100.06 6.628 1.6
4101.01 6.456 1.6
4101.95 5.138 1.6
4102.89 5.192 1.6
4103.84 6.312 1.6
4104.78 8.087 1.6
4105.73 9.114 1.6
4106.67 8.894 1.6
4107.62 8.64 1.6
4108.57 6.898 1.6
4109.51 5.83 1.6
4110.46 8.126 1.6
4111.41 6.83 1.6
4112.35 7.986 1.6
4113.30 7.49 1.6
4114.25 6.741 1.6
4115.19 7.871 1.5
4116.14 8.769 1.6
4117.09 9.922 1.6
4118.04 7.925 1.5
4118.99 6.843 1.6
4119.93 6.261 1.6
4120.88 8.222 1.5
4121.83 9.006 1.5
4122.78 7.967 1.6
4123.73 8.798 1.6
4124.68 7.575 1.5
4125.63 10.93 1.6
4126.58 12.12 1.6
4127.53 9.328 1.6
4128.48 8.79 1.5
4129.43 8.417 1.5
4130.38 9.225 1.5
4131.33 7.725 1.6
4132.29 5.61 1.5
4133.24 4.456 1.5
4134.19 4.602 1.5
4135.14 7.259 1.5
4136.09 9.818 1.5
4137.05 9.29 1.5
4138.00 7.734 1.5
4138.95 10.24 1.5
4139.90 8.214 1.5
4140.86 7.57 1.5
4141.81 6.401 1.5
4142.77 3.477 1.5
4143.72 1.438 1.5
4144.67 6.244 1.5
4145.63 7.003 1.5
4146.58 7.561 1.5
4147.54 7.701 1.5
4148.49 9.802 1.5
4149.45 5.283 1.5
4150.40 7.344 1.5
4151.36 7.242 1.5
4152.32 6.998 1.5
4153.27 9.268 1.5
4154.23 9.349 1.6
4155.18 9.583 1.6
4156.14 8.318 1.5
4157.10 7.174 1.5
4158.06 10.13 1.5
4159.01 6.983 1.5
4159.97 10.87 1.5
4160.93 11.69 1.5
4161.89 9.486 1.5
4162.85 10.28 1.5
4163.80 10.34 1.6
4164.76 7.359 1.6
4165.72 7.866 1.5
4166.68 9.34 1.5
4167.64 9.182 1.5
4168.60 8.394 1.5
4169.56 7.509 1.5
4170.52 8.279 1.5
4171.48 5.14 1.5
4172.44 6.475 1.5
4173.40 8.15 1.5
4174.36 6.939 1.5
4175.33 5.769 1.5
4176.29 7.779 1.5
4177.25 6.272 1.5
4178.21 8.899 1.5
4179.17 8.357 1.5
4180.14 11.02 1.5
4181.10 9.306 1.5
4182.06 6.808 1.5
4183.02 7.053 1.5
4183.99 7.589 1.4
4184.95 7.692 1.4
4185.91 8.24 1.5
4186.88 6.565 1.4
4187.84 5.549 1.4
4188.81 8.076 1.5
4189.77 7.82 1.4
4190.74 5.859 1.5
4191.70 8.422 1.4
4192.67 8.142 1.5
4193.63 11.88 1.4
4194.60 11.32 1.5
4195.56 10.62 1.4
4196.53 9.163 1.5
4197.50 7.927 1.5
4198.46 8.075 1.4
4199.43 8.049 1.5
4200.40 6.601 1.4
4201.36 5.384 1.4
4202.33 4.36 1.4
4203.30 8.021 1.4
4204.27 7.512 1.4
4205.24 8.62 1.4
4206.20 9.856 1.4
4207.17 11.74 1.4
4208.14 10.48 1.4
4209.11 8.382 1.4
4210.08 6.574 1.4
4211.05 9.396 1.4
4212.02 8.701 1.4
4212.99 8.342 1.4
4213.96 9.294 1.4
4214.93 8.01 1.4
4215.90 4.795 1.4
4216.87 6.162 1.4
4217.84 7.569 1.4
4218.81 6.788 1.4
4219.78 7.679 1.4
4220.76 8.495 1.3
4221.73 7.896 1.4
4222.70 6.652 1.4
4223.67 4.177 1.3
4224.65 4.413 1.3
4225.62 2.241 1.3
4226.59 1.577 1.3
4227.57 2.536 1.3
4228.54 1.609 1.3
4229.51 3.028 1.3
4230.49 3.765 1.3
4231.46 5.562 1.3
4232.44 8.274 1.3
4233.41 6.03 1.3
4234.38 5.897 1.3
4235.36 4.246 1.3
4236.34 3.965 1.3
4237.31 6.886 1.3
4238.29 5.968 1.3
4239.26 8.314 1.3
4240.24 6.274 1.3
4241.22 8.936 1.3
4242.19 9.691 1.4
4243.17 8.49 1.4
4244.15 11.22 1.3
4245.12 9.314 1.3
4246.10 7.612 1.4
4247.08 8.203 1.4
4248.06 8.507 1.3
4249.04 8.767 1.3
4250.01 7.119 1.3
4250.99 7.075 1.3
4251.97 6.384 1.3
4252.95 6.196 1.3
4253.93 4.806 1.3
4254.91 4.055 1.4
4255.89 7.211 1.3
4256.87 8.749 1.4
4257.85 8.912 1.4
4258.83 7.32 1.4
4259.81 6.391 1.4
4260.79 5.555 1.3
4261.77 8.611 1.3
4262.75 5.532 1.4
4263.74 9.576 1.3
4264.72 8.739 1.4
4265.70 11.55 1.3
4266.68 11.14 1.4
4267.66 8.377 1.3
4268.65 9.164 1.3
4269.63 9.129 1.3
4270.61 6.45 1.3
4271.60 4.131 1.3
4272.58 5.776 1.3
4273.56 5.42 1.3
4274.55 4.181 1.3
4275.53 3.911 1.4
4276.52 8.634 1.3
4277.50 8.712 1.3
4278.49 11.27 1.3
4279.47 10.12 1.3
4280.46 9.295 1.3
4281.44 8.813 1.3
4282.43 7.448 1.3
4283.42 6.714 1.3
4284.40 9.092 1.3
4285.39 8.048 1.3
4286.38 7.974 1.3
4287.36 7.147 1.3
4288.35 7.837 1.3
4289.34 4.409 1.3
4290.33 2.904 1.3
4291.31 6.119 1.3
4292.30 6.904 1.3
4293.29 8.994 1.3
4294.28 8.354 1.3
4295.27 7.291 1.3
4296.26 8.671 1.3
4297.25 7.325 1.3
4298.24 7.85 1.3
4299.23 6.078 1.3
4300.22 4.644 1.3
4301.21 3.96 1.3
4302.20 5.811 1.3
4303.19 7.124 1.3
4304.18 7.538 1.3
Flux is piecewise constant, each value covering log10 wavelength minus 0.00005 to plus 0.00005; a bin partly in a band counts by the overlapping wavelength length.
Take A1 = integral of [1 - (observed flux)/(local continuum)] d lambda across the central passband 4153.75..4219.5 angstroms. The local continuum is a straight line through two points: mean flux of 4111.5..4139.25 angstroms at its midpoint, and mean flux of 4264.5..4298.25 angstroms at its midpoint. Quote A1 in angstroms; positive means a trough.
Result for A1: -2.1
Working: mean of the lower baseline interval 8.14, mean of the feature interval 8.2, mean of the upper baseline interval 7.64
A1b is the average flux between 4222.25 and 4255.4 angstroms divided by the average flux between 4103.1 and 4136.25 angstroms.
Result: 0.8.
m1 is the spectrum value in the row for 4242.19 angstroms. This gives 9.691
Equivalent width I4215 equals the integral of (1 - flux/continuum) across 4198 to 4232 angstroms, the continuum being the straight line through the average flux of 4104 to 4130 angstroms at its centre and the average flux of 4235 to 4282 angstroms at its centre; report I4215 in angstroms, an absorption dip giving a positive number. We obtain 5.1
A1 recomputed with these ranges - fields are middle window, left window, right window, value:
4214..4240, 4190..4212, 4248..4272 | 8.1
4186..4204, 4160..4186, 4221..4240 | -2.3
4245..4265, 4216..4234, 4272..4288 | -2.4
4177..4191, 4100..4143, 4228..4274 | -0.5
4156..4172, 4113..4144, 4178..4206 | -1.6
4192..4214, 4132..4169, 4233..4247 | -3.0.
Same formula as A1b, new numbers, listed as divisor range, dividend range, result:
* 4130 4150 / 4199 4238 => 0.93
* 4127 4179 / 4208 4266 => 0.88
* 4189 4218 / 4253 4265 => 0.86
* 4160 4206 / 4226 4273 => 0.85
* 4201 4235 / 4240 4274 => 1.18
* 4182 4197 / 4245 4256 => 0.86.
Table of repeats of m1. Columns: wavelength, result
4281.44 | 8.813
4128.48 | 8.79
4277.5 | 8.712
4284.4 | 9.092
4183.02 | 7.053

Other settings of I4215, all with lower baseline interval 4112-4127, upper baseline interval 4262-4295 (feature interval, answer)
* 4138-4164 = 0.8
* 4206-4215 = -1.3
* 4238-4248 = -0.8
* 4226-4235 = 4.2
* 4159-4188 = 0.0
